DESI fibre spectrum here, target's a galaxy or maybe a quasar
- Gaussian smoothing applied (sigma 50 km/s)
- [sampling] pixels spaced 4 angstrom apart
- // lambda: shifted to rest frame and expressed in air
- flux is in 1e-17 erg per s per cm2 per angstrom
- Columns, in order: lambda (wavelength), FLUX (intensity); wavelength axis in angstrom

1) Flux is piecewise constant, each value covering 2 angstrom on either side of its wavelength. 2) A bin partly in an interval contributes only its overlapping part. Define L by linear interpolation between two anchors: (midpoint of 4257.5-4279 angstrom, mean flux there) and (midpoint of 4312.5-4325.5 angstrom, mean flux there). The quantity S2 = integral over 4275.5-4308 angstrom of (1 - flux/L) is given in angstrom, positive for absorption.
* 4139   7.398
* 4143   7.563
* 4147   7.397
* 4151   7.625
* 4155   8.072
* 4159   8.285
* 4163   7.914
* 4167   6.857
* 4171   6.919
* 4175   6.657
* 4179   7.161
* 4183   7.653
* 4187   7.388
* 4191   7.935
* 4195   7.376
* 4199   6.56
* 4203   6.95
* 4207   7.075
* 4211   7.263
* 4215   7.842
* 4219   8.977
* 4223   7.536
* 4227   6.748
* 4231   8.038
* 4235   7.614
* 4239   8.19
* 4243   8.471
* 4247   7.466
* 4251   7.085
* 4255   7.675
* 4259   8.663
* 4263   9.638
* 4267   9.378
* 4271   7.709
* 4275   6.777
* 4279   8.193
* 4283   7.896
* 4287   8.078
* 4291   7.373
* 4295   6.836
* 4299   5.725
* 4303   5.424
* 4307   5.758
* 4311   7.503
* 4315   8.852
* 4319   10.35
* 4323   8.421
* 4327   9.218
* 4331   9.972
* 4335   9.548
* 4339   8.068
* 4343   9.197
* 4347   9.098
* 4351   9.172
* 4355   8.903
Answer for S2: 6.7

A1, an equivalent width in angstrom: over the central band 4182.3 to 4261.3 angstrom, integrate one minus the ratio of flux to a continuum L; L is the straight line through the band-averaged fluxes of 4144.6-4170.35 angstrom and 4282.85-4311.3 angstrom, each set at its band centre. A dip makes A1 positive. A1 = -4.62 angstrom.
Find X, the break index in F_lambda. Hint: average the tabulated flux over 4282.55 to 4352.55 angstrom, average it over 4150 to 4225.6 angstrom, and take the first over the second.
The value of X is 1.09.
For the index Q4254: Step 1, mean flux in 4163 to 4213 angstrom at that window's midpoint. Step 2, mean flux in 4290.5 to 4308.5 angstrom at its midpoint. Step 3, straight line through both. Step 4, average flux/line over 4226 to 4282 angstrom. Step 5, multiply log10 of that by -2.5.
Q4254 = -0.22 mag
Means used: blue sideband 7.18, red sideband 6.14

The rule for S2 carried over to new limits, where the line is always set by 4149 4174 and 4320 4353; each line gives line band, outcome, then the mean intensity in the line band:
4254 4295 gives 2.31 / 8.09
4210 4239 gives 1.31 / 7.77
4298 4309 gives 3.99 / 5.63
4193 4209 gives 1.88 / 6.99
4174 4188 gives 0.91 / 7.24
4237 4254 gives 1.07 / 7.8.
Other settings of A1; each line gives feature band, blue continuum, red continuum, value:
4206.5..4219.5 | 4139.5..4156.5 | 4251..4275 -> 0.5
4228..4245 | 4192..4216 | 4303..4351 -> -1.0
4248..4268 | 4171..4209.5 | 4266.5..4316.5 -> -3.2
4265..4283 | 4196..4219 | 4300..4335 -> -0.4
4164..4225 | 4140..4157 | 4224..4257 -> 2.4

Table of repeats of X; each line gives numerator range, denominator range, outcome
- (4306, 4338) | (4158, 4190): 1.19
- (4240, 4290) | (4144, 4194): 1.08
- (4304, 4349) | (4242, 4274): 1.05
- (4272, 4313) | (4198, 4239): 0.93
